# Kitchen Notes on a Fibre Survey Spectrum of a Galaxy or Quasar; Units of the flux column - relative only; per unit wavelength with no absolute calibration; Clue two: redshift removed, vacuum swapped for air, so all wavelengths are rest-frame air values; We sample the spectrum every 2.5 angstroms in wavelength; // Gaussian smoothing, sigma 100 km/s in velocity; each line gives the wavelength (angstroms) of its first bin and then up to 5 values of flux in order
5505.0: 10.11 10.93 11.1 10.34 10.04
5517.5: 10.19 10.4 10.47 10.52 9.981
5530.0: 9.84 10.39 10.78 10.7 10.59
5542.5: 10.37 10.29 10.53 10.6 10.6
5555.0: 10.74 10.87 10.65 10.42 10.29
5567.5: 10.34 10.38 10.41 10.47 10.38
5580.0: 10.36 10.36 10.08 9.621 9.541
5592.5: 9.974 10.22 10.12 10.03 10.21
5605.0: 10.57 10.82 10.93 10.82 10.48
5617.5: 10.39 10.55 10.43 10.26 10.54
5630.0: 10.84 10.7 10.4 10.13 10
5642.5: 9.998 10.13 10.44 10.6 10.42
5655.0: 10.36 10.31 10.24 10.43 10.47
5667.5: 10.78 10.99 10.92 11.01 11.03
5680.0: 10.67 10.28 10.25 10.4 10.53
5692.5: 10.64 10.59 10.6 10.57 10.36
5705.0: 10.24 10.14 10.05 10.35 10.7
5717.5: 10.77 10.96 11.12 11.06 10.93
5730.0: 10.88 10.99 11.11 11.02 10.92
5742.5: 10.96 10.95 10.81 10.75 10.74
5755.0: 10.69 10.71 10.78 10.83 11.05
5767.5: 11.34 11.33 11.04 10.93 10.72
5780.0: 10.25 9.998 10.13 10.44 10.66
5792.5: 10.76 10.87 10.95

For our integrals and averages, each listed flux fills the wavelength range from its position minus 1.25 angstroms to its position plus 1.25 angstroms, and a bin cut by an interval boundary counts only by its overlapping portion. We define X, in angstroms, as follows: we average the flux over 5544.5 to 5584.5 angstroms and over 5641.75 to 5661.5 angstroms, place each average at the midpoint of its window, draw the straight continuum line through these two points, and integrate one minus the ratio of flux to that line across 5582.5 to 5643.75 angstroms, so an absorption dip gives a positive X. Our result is 0.4 angstroms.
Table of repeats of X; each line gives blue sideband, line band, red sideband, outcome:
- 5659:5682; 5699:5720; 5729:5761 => 0.7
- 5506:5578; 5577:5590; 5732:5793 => 0.5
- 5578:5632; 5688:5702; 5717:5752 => 0.3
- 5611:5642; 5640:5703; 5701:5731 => 0.2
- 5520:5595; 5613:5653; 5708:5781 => 0.6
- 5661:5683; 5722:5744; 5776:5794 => -0.9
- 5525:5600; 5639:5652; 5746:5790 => 0.3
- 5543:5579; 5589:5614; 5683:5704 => 0.4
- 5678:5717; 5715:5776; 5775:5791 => -3.0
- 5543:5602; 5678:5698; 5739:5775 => 0.3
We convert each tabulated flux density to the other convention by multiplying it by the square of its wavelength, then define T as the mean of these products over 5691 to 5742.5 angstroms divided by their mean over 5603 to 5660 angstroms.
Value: 1.06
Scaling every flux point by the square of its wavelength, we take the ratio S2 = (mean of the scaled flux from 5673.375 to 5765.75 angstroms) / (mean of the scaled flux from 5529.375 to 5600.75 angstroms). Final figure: 1.1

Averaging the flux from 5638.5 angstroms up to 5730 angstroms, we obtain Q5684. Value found 10.5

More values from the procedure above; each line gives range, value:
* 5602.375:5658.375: 10.5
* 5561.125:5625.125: 10.3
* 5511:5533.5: 10.2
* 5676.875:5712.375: 10.4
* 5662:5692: 10.7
